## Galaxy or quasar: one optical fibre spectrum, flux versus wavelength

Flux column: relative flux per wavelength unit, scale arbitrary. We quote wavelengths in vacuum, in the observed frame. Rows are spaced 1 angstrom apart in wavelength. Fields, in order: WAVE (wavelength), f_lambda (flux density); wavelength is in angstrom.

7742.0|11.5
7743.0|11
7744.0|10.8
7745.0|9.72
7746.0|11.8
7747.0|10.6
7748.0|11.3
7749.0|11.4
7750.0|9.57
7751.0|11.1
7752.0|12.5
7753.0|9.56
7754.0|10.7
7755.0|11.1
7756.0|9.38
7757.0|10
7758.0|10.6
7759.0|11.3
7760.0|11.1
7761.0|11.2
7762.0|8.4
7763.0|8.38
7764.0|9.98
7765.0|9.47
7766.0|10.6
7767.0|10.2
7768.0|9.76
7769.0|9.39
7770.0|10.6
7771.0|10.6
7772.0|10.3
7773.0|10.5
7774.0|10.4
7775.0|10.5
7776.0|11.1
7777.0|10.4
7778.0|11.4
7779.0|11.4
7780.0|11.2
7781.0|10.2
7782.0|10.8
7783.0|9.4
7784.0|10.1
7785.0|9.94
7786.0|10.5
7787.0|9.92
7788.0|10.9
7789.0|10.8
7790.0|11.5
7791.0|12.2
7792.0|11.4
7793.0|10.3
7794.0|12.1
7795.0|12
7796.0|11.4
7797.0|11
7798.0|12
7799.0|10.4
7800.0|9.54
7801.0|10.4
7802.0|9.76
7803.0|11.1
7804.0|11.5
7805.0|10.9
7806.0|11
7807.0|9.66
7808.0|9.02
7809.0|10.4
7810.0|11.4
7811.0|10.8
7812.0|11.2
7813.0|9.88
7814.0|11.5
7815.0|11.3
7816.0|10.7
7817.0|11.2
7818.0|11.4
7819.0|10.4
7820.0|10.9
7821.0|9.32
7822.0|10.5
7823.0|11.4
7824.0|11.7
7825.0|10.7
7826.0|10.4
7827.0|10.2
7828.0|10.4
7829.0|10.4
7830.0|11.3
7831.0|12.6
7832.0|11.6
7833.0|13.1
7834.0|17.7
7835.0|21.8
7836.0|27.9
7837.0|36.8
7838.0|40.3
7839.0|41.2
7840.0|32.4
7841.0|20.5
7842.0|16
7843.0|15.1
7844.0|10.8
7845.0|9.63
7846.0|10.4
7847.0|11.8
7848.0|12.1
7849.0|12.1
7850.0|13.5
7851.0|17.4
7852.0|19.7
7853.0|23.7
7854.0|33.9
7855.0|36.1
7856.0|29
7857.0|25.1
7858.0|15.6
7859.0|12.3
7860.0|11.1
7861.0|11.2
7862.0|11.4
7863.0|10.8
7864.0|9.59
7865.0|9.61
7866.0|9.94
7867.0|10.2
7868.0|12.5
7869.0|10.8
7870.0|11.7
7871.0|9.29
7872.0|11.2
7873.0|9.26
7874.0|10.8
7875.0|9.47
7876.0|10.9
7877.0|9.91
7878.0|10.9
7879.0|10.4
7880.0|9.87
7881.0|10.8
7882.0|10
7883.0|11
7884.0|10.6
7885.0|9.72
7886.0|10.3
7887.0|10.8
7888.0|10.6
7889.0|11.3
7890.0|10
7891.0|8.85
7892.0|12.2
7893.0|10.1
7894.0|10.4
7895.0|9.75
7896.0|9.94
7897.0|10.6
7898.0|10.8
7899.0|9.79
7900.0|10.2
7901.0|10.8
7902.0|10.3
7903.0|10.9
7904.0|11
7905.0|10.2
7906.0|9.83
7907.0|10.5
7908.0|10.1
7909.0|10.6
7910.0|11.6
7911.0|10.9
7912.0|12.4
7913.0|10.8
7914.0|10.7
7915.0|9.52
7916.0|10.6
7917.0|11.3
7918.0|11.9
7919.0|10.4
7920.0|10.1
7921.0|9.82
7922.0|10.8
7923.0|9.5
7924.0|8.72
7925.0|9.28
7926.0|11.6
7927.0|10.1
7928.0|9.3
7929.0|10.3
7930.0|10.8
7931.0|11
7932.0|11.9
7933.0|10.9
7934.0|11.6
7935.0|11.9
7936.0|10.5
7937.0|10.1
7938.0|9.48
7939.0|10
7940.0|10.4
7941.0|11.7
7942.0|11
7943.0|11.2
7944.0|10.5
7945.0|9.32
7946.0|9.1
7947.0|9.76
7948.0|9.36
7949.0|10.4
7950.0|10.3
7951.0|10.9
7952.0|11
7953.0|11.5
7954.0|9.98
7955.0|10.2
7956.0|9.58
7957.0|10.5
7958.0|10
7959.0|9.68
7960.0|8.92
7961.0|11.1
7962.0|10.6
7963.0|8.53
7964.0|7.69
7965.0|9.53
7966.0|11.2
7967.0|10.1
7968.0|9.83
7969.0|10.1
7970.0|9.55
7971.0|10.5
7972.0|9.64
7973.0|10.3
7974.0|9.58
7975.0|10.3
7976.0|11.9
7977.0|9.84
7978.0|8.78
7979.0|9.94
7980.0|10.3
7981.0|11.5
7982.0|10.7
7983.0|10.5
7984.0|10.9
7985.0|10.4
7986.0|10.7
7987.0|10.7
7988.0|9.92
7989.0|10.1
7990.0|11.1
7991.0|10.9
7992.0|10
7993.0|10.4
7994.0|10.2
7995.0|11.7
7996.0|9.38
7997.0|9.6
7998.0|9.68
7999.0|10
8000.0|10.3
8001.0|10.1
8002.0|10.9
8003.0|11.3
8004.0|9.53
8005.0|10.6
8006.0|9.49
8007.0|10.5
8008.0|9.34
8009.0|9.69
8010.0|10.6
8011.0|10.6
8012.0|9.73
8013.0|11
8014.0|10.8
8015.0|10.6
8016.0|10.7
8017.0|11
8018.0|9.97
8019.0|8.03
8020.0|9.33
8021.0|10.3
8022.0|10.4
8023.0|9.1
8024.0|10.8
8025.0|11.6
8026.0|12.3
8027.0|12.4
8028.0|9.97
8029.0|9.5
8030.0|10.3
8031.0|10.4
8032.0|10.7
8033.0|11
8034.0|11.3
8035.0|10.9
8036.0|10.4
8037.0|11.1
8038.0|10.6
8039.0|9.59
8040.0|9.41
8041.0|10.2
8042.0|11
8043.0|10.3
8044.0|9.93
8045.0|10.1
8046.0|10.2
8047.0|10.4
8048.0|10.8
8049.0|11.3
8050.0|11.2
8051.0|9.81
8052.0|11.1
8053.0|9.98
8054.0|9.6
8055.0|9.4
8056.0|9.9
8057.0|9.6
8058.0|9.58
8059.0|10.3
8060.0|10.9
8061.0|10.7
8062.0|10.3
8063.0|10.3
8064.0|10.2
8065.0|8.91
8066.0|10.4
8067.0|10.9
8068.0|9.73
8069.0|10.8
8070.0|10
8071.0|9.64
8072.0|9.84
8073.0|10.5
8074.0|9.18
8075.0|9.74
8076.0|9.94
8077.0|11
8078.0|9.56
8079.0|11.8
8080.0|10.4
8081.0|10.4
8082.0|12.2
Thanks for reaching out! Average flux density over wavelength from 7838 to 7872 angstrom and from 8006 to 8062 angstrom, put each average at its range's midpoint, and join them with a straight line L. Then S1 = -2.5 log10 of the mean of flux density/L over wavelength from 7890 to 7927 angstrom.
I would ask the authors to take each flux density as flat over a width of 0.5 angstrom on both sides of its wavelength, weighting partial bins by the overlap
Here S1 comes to 0.38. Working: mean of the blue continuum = 16.8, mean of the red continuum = 10.4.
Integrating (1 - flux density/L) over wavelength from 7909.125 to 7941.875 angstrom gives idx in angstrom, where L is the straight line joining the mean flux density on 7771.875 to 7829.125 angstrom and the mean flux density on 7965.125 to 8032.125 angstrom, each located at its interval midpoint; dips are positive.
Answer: -0.5 angstrom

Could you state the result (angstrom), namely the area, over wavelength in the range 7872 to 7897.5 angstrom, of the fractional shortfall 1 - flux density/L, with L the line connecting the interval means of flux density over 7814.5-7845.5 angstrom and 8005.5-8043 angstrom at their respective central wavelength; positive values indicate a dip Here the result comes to 7.3 angstrom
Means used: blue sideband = 16.1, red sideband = 10.4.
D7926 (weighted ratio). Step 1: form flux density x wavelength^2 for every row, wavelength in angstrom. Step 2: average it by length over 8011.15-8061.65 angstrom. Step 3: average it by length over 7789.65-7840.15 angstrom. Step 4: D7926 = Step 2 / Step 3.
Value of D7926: 0.81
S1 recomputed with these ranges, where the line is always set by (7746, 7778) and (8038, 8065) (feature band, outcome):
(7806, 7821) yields -0.03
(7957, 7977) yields 0.03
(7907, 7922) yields -0.05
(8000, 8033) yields -0.01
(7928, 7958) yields -0.02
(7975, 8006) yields -0.01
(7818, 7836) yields -0.20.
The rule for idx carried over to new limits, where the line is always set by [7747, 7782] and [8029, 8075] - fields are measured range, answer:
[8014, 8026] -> 0.0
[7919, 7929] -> 0.4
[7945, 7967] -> 0.8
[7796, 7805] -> -0.3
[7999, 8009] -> 0.1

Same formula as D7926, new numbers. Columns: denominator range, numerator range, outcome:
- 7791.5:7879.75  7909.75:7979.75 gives 0.76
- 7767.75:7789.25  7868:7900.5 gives 1.02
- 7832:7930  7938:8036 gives 0.79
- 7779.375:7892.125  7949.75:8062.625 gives 0.81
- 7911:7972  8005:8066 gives 1.02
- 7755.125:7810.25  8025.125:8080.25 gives 1.05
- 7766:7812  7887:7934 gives 1.02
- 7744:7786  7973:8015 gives 1.05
